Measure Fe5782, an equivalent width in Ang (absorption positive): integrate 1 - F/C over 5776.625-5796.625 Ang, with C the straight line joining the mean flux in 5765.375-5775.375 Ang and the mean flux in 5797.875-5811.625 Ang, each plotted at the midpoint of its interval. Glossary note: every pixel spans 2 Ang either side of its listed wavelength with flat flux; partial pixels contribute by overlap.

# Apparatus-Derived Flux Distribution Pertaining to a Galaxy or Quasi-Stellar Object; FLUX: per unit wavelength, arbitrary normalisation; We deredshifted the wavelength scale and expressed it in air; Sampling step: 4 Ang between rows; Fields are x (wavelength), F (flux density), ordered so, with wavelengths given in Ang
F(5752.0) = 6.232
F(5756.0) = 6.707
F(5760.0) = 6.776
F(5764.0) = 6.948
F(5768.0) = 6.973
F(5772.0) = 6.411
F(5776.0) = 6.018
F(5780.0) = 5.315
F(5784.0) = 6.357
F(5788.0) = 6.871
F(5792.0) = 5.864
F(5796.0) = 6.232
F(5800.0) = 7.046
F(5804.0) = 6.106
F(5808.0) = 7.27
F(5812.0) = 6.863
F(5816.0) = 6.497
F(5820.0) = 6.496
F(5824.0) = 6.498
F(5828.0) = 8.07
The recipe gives 1.8 Ang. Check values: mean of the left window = 6.62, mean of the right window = 6.81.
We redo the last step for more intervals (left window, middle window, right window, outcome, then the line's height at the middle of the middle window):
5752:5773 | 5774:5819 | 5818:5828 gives 2.46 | 6.78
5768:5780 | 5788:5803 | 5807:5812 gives 0.71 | 6.75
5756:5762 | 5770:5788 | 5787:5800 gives 1.16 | 6.54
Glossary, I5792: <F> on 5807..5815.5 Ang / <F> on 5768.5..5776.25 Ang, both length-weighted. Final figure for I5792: 1.08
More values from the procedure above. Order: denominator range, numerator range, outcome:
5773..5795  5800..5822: 1.09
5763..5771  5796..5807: 0.95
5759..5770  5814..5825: 0.94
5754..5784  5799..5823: 1.04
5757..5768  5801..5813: 0.98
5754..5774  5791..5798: 0.90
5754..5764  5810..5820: 0.98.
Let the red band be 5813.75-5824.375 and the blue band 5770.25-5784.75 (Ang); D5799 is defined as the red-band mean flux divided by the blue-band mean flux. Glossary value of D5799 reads 1.09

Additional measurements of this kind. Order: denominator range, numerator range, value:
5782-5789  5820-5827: 1.02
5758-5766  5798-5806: 0.96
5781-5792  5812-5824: 1.03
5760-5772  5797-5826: 0.97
